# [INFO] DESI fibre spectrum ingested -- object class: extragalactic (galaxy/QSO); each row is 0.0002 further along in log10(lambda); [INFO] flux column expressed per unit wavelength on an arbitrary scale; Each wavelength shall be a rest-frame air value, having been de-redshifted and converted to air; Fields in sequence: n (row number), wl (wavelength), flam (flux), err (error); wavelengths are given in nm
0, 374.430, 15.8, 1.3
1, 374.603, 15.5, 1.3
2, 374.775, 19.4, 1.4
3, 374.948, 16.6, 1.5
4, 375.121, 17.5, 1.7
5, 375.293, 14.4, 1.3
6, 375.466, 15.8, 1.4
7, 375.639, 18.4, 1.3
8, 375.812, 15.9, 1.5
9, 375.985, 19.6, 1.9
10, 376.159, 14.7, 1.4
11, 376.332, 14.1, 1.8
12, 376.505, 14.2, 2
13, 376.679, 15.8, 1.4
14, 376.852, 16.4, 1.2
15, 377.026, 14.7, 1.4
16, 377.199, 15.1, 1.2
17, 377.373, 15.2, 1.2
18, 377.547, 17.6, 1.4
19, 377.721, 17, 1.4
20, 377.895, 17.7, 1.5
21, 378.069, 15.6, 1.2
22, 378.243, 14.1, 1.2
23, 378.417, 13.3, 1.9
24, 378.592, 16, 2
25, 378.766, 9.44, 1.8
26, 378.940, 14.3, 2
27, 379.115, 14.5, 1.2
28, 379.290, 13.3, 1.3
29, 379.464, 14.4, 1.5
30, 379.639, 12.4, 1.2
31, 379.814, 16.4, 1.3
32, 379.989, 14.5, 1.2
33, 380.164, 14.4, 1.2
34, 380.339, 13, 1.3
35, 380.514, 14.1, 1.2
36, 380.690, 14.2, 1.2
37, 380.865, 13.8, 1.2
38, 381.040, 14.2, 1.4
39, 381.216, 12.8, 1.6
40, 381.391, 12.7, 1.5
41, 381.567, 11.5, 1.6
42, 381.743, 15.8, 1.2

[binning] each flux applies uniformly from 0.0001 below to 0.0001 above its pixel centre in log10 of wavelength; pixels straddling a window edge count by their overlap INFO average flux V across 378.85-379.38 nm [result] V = 14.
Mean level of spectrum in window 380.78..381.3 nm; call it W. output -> 13.6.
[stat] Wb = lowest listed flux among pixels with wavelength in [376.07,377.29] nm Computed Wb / 14.1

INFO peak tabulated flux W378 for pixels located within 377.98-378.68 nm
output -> 16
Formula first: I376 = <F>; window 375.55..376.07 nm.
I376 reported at 18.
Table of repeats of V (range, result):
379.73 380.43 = 14.6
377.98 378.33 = 14.9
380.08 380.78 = 13.9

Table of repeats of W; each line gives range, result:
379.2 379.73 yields 13.4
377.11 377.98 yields 16.5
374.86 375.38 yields 16.2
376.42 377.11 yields 15.3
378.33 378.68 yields 14.6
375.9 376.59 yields 15.6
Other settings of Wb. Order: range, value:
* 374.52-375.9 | 14.4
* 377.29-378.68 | 13.3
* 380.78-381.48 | 12.7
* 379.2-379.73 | 12.4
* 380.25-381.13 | 13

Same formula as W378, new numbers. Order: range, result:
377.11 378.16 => 17.7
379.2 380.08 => 16.4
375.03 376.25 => 19.6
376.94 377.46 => 15.2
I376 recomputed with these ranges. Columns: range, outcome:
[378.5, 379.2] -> 13.5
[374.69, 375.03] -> 18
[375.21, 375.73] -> 16.2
